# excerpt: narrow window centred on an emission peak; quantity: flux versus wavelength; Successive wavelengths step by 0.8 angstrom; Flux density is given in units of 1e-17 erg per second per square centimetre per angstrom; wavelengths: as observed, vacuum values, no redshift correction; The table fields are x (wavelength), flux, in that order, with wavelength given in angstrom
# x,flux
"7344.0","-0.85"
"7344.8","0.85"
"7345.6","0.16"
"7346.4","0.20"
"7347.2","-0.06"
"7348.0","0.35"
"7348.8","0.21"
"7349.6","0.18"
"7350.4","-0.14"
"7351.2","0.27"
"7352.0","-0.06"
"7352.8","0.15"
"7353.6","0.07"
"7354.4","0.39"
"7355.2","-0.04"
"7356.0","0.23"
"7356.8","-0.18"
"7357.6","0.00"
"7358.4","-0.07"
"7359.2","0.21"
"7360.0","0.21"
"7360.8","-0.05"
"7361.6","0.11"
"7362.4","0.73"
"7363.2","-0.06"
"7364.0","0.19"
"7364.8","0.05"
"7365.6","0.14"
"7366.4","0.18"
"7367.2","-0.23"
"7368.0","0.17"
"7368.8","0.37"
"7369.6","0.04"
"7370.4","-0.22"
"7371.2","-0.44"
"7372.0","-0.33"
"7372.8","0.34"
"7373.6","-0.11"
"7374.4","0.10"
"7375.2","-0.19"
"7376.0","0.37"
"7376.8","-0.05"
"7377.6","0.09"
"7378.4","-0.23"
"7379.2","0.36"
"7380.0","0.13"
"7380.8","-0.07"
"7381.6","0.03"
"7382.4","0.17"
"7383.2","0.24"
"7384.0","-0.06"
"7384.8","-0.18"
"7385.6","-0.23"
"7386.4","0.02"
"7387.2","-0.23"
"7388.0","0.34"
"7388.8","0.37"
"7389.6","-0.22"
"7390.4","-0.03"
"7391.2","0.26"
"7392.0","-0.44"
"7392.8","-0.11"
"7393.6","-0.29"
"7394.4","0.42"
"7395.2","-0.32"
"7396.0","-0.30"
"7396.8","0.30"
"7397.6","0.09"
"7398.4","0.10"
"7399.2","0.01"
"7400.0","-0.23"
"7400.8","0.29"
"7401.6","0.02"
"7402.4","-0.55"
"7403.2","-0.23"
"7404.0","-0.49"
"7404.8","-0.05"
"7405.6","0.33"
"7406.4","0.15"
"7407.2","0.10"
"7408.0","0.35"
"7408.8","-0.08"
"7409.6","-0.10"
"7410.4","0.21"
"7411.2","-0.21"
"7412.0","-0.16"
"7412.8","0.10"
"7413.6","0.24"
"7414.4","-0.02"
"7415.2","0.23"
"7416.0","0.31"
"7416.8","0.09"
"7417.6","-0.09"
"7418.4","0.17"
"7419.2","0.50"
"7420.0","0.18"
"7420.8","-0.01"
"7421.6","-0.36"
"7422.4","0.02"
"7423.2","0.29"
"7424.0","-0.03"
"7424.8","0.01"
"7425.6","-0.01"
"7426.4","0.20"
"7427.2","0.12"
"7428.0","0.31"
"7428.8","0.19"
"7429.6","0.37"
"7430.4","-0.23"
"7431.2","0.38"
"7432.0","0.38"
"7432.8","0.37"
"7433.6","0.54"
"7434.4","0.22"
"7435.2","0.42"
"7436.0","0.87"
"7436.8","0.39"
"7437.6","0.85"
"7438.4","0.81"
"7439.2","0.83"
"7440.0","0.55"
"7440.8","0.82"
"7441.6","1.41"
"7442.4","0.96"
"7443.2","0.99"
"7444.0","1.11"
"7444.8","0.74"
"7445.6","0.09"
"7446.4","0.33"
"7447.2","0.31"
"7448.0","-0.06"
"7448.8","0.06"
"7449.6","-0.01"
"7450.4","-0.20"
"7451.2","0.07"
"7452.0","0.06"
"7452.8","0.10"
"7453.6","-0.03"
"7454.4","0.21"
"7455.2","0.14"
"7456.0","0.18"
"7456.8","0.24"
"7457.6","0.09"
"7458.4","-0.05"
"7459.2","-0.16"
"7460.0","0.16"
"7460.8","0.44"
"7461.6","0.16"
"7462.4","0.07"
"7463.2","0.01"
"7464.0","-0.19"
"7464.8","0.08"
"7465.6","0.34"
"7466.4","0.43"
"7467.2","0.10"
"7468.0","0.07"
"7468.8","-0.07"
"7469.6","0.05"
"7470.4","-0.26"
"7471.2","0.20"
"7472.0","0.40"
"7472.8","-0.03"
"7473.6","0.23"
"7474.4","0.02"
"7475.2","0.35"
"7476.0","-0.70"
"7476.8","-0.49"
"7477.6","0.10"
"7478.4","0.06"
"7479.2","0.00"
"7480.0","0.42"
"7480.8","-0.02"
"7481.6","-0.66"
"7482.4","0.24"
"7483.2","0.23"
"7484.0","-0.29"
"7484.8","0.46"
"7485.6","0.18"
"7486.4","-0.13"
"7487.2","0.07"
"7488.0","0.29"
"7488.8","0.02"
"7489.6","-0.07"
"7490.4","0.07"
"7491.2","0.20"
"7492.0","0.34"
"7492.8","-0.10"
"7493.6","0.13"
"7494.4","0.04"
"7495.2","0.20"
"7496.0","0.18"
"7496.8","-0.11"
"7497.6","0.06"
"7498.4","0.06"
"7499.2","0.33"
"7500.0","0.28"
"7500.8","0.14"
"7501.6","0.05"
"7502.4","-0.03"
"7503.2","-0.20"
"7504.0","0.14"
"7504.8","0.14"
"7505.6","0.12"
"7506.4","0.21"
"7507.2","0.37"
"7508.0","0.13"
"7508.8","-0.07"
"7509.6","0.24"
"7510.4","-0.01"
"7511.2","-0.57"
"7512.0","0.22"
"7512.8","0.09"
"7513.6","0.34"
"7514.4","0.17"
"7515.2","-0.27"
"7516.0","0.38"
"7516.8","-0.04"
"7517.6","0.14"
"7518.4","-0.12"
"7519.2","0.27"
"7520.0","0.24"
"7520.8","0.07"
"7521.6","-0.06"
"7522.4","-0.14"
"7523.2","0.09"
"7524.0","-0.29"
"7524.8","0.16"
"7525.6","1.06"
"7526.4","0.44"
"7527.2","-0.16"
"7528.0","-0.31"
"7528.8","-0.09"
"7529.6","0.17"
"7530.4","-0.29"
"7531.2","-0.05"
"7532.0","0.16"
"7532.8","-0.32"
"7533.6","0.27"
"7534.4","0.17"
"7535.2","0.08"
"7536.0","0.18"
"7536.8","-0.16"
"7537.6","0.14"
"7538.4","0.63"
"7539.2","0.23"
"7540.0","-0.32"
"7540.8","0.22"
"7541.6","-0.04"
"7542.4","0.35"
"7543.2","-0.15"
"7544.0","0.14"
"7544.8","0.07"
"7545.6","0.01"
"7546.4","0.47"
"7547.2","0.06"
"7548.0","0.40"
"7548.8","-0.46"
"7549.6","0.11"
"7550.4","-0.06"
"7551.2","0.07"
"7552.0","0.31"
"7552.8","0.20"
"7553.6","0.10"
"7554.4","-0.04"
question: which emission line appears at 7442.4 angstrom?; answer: [O II] 3727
